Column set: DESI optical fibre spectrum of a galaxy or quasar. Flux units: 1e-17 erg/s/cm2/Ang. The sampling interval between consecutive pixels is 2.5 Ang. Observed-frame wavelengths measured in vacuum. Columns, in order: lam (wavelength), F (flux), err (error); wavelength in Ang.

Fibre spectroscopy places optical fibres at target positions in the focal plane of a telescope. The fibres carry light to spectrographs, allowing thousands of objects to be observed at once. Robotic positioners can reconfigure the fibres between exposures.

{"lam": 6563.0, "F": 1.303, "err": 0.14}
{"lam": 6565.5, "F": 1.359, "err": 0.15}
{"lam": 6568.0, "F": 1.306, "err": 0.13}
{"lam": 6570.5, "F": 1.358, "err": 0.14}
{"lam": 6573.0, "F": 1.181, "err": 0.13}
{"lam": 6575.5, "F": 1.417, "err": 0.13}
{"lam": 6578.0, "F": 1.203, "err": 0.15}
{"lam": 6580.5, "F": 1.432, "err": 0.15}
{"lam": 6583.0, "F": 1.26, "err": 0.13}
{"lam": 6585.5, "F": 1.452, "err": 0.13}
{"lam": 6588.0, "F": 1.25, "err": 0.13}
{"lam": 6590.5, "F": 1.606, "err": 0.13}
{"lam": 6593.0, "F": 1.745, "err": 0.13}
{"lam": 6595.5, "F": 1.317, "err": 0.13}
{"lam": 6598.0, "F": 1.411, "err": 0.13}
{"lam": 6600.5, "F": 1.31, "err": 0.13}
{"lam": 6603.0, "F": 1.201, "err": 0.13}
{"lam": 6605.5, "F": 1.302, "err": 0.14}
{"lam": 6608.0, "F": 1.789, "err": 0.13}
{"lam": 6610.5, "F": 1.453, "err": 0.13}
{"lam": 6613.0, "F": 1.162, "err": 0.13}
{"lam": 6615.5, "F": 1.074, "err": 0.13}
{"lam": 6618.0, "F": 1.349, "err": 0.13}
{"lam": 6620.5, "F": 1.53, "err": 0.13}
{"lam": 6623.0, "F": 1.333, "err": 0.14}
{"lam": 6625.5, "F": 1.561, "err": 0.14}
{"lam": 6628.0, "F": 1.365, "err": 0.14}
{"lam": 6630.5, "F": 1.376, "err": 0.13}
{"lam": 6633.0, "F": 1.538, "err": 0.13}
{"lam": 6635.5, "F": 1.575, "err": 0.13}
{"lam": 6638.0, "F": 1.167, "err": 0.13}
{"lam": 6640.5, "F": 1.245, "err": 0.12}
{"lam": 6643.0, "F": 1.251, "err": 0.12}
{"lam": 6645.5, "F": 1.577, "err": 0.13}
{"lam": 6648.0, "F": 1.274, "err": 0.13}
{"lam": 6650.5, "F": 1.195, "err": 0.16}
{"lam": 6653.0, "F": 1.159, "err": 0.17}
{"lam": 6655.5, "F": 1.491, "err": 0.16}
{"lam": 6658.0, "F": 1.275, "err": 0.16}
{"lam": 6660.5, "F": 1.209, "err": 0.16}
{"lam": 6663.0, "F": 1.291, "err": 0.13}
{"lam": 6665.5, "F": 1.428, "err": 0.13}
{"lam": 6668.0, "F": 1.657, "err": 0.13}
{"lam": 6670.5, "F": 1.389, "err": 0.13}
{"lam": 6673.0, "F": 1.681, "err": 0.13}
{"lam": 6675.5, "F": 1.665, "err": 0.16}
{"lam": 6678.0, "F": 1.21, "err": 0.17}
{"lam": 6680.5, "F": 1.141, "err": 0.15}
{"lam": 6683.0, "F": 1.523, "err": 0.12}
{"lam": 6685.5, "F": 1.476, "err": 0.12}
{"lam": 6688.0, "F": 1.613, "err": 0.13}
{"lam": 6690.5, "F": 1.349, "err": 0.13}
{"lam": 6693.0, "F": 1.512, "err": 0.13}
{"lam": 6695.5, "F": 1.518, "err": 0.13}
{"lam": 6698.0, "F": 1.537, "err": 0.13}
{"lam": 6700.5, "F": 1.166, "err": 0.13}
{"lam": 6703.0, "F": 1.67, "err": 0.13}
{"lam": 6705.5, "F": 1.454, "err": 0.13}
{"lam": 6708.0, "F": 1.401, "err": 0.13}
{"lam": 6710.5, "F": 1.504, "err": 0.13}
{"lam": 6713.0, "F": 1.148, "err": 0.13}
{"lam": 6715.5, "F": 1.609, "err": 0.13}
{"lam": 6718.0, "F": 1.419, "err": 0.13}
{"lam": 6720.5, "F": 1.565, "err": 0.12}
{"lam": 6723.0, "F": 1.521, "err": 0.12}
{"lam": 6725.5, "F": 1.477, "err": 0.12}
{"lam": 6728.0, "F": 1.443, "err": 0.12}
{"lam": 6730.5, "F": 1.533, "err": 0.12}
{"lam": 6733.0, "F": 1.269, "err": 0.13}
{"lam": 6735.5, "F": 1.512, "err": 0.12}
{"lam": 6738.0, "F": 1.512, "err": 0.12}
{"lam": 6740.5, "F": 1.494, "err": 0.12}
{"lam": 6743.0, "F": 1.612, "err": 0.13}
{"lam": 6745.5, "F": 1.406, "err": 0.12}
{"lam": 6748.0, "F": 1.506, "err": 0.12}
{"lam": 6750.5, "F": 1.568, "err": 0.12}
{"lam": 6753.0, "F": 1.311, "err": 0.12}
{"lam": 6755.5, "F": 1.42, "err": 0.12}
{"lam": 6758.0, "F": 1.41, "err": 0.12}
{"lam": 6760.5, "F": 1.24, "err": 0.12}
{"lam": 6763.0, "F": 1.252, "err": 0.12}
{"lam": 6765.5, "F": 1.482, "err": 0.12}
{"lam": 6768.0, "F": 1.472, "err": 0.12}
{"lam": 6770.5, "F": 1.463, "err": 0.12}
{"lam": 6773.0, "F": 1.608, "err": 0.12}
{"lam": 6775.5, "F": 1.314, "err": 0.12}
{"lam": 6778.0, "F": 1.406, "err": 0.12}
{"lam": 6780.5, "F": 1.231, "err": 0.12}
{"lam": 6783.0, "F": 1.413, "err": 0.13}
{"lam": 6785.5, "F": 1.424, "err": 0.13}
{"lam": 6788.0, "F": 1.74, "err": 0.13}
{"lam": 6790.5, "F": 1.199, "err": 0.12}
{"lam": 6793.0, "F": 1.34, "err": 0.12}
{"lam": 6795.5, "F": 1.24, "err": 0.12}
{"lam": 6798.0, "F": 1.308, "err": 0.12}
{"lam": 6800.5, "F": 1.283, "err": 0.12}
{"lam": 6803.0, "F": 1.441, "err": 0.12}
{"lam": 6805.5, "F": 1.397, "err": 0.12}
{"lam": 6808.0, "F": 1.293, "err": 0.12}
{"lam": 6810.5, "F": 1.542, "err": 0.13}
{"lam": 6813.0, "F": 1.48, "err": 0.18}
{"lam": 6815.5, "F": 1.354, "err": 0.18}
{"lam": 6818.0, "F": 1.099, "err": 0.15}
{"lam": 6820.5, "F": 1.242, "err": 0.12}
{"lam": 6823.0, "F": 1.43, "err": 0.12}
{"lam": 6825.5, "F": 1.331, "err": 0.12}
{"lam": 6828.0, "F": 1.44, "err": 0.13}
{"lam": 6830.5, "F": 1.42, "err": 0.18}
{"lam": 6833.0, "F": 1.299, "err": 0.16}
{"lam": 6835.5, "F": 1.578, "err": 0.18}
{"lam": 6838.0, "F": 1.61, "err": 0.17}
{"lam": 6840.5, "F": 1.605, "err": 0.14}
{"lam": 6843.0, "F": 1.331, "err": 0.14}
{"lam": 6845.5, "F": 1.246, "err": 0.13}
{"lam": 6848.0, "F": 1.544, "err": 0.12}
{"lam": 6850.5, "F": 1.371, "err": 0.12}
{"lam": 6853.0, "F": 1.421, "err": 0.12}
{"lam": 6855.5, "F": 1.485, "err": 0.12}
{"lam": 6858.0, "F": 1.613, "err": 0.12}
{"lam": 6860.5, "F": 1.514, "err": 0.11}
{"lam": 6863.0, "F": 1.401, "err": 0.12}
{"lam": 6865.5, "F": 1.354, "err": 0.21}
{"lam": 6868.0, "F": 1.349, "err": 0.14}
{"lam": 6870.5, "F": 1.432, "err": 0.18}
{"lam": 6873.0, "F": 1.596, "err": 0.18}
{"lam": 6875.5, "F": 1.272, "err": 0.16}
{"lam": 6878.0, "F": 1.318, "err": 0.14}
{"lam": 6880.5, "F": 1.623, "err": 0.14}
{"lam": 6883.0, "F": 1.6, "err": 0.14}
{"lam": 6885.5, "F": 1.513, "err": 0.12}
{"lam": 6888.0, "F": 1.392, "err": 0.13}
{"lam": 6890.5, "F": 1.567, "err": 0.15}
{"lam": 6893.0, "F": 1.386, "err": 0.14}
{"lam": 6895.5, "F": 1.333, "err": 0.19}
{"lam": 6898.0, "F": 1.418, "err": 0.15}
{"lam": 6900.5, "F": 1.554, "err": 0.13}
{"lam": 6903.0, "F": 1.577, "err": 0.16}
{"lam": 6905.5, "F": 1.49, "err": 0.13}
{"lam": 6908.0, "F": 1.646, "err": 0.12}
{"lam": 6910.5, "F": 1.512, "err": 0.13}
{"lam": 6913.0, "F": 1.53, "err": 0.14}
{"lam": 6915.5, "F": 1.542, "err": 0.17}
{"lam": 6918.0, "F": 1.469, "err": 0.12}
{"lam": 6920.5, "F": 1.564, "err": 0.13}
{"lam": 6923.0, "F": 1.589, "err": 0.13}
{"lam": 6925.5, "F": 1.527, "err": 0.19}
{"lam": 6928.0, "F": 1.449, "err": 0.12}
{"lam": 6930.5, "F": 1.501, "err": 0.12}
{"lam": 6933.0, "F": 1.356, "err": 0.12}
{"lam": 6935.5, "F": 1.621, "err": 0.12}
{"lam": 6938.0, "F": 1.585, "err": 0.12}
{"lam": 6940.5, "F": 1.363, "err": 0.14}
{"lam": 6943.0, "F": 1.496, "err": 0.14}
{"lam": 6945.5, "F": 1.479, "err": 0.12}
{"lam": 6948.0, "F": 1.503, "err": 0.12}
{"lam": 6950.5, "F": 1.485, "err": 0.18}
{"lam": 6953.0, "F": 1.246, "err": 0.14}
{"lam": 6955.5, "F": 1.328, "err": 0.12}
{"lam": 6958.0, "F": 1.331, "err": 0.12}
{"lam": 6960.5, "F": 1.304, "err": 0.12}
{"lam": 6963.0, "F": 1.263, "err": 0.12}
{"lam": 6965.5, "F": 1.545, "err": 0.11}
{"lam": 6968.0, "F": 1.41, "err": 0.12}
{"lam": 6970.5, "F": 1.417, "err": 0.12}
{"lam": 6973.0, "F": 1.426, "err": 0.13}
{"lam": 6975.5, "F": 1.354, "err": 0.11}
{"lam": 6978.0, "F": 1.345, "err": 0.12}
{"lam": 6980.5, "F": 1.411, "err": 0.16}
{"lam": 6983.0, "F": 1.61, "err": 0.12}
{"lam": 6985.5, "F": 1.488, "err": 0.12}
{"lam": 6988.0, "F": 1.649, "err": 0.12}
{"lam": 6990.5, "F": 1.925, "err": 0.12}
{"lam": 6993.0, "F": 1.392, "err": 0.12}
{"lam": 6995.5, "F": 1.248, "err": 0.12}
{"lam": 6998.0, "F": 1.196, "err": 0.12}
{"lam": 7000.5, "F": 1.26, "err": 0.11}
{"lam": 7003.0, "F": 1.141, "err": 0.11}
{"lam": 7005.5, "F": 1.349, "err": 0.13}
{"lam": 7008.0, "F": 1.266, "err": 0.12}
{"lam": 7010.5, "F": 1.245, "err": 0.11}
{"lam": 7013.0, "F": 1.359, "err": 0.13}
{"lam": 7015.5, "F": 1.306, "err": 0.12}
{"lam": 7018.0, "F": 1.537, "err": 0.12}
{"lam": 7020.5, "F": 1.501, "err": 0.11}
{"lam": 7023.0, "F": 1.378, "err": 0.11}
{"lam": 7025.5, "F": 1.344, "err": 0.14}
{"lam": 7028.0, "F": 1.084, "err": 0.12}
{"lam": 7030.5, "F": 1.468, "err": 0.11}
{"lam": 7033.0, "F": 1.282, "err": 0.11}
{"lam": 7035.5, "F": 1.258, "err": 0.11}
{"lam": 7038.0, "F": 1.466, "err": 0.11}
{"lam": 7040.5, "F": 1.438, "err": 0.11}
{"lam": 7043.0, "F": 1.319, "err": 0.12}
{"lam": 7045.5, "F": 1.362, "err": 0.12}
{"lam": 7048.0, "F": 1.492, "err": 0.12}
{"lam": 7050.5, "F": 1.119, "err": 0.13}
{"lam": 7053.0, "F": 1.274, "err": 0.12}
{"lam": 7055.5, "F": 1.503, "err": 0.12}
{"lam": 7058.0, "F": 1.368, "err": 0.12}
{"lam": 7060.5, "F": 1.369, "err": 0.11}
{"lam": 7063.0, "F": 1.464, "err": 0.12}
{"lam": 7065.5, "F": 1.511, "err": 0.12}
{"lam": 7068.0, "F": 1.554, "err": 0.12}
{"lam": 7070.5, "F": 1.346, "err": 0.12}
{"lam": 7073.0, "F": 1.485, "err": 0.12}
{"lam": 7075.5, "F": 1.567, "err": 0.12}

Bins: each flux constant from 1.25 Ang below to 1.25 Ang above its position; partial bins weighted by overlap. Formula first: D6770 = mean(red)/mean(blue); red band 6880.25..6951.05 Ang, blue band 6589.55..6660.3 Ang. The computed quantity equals 1.1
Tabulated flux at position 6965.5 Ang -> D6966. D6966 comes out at 1.545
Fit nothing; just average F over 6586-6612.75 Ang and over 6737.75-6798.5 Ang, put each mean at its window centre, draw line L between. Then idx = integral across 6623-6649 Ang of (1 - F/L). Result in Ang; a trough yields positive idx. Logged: 0.6 Ang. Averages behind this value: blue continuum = 1.43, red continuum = 1.41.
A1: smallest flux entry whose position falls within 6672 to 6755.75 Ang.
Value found 1.141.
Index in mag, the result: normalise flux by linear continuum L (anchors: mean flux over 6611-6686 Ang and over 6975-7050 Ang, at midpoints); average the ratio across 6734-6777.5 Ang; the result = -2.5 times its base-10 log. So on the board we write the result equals -0.05 mag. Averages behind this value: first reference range 1.37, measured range 1.44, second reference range 1.38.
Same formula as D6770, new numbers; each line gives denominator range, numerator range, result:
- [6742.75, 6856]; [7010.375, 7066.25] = 0.98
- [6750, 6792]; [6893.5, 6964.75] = 1.04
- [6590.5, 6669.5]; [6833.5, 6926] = 1.07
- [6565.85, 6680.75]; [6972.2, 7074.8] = 1.01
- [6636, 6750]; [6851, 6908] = 1.03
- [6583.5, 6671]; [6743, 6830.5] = 1.01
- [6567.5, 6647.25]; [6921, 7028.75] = 1.02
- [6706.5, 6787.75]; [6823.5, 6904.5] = 1.01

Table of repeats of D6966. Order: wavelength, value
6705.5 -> 1.454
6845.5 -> 1.246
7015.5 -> 1.306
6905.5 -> 1.49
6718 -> 1.419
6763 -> 1.252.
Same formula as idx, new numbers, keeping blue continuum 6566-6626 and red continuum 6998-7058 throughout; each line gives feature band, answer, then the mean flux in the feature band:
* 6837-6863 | -2.29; 1.47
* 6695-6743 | -3.59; 1.46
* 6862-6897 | -2.36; 1.44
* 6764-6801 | -1.09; 1.4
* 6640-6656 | 0.70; 1.31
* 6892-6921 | -3.36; 1.5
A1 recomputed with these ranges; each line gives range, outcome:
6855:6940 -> 1.272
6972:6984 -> 1.345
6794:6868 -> 1.099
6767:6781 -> 1.231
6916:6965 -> 1.246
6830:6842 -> 1.299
